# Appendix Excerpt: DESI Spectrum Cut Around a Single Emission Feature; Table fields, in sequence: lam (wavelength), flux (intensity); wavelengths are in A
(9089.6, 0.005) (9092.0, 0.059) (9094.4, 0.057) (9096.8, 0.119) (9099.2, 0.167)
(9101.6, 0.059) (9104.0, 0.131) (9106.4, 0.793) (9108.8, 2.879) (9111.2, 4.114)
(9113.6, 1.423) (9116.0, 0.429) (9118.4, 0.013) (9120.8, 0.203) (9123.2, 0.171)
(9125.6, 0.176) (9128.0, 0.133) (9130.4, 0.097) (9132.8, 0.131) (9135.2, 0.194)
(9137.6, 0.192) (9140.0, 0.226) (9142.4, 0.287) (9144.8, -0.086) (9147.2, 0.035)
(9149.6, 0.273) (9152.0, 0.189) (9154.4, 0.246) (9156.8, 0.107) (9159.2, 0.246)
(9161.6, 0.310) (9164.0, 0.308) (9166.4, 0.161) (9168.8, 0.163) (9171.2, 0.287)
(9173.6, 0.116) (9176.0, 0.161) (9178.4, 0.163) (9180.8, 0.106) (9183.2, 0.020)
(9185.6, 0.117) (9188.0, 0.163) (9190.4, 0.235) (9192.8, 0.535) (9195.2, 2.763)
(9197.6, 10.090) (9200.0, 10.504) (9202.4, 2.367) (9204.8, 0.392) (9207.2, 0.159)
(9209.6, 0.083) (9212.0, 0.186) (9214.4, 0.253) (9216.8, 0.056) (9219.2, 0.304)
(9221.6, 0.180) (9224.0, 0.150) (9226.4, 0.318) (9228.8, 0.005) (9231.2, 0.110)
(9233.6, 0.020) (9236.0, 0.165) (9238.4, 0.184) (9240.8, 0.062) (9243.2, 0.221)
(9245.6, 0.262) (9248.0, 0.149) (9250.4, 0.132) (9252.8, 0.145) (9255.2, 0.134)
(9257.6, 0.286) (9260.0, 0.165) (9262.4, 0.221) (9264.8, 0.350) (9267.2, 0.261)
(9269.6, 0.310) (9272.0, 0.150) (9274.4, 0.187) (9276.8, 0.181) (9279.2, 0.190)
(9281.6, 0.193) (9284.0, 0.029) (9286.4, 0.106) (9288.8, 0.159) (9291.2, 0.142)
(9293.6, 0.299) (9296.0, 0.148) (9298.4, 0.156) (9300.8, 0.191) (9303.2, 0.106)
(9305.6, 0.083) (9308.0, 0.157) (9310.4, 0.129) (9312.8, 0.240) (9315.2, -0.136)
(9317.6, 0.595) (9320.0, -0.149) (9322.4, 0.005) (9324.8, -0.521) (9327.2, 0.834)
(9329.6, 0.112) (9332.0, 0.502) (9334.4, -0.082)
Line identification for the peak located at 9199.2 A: [O III]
